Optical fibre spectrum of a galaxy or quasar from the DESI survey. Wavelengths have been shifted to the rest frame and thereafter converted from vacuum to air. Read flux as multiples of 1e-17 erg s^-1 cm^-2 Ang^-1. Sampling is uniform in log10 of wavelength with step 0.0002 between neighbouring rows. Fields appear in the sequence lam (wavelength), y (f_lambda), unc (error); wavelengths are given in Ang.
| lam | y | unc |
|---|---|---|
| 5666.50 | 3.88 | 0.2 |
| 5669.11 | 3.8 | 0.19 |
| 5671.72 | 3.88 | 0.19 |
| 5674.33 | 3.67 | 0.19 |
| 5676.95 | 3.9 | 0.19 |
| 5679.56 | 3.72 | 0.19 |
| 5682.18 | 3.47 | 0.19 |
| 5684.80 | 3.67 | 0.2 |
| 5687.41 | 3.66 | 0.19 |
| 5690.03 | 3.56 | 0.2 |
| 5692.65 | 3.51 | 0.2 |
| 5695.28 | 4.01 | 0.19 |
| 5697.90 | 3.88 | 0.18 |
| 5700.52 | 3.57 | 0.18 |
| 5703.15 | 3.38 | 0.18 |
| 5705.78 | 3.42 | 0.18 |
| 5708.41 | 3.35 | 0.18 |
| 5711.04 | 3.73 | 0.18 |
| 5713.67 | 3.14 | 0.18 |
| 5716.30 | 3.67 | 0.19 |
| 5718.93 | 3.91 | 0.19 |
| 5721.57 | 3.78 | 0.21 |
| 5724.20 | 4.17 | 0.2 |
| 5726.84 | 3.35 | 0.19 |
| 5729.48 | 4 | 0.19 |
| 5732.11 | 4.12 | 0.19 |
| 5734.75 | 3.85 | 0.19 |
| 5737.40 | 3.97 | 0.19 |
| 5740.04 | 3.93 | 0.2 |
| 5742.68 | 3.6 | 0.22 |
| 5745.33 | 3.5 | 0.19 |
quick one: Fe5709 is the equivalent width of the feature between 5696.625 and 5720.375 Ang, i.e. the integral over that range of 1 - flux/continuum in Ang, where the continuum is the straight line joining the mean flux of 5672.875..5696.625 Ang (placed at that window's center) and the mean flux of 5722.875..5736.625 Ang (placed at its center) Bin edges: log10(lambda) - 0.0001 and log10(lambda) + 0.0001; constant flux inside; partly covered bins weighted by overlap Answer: 1.5 Ang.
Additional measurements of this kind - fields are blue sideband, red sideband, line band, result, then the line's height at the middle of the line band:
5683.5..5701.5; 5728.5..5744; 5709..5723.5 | 0.6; 3.81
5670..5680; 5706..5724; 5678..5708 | 0.8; 3.72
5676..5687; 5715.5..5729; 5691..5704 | 0.2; 3.73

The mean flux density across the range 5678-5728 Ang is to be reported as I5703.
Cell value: 3.63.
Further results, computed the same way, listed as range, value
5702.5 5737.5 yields 3.7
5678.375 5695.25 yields 3.63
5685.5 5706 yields 3.64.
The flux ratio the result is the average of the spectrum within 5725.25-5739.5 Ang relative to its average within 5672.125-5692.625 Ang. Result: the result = 1.1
